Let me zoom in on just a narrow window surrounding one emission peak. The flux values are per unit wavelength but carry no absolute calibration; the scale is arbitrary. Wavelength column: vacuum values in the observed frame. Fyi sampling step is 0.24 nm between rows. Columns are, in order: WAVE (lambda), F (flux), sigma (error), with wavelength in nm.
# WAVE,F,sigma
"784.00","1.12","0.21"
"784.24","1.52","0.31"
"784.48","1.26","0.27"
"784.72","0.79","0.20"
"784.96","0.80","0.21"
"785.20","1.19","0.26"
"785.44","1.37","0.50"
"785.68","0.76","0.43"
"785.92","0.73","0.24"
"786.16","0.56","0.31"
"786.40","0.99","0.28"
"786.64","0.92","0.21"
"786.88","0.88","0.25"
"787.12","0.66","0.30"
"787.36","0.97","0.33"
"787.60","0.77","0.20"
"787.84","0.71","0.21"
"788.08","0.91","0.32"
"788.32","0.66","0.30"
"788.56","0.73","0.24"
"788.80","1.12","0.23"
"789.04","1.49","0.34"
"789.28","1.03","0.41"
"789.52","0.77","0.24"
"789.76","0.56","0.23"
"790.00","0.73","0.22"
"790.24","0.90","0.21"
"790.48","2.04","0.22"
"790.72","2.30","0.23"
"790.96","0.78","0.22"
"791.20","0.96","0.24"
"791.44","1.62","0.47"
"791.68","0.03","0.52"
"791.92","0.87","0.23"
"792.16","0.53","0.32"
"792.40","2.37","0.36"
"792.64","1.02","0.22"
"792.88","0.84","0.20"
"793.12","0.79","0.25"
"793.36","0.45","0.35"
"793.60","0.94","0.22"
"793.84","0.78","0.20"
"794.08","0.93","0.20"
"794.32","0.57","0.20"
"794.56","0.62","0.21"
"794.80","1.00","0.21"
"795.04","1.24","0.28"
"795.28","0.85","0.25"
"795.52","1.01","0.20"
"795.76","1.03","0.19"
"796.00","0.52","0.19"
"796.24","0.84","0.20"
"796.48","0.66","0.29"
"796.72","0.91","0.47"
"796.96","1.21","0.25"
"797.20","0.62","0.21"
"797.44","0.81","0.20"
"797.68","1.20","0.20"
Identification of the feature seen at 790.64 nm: [S II] 6716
